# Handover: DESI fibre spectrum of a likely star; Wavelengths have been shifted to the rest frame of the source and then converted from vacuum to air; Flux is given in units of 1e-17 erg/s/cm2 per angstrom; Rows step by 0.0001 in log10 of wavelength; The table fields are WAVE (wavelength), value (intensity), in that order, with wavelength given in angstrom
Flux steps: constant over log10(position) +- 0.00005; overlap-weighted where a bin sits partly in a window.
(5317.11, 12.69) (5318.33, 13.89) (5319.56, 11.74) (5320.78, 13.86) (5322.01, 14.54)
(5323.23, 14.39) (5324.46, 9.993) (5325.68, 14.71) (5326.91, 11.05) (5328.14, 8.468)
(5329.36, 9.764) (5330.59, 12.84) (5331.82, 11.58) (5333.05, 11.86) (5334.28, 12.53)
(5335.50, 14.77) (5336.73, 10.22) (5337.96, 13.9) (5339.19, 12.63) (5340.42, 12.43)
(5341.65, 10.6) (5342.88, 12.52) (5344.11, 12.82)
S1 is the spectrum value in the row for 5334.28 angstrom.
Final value 12.53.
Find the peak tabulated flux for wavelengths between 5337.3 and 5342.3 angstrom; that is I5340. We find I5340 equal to 13.9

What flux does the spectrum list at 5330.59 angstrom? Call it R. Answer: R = 12.84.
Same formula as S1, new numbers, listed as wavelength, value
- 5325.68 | 14.71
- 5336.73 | 10.22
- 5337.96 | 13.9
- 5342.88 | 12.52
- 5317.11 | 12.69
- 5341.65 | 10.6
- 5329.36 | 9.764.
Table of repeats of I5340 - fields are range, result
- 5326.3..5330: 11.05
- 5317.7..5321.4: 13.89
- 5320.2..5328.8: 14.71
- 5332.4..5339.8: 14.77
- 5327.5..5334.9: 12.84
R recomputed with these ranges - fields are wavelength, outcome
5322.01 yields 14.54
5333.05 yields 11.86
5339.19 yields 12.63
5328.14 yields 8.468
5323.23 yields 14.39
